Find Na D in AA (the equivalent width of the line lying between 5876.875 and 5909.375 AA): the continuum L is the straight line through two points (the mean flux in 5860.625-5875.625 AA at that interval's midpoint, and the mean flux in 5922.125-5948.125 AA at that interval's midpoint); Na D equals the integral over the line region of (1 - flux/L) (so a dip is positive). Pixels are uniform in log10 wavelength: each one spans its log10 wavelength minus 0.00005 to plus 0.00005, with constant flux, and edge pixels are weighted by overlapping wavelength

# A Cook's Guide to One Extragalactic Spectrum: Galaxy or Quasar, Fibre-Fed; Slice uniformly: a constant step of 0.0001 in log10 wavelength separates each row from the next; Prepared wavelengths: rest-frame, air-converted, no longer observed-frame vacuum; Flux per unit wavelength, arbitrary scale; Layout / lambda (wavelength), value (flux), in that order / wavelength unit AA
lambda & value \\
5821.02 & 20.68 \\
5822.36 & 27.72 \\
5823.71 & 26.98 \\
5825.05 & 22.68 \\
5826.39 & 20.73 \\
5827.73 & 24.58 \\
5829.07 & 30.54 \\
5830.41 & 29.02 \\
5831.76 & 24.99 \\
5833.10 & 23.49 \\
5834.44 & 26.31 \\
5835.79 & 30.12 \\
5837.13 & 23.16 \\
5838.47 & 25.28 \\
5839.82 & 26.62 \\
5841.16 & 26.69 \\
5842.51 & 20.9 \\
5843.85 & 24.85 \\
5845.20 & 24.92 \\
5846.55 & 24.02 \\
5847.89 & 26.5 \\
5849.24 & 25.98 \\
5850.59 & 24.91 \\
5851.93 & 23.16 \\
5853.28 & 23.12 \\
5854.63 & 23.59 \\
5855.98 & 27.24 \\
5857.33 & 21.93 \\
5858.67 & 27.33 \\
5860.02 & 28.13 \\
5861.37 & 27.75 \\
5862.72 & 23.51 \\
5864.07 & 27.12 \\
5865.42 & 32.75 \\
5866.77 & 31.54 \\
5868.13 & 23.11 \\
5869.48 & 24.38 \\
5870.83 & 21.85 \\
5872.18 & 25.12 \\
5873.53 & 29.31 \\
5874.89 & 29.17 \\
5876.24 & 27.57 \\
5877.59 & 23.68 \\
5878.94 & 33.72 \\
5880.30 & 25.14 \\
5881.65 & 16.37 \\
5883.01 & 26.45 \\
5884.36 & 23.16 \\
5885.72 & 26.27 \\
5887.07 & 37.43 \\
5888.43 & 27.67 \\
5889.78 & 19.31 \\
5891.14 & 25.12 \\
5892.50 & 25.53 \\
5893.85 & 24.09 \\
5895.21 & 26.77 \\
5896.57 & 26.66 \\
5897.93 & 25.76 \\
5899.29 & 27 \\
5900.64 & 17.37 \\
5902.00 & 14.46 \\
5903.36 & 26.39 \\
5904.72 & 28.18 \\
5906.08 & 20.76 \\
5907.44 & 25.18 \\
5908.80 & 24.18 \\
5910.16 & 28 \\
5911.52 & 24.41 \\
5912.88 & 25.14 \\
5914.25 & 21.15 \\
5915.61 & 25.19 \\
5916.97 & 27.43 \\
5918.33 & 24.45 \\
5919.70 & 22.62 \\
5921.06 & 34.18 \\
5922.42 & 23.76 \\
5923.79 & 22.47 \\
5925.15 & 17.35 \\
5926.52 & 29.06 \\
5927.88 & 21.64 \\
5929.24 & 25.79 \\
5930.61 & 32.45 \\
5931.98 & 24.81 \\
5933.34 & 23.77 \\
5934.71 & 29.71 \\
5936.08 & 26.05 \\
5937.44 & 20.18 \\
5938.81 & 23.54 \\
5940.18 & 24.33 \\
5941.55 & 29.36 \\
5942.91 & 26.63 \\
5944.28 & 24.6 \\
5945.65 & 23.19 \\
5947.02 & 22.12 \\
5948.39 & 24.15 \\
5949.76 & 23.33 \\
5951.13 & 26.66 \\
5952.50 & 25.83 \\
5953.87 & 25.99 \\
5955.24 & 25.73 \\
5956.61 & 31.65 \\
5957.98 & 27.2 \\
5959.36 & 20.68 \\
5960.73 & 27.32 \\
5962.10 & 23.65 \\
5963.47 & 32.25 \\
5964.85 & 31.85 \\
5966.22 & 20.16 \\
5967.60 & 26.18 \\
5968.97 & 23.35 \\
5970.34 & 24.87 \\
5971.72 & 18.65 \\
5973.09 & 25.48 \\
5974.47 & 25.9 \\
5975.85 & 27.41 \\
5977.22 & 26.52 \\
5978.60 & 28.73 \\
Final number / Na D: 1.5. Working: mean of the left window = 26.9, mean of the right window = 24.8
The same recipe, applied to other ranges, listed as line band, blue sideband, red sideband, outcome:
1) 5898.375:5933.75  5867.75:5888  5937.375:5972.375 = 1.7 AA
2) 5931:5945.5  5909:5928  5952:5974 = -0.1 AA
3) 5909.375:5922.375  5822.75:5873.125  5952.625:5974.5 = 0.0 AA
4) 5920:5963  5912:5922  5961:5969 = 1.2 AA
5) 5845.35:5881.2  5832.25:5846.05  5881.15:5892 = -1.2 AA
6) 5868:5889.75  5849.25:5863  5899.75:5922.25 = -1.2 AA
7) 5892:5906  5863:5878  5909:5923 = 1.1 AA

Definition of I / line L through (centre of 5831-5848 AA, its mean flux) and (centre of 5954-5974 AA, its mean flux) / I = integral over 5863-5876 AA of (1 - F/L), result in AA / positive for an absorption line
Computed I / -0.9 AA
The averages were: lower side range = 25.2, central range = 27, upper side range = 25.7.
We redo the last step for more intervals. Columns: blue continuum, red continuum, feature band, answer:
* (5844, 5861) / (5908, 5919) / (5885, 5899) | -0.80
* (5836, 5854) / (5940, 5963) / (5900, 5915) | 1.18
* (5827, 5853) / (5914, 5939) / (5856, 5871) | -0.63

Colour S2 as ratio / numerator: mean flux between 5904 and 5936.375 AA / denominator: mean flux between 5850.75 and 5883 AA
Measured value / 1.0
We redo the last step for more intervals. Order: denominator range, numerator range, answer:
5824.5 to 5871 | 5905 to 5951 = 0.98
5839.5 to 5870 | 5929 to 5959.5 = 1.00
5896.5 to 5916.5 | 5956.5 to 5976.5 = 1.07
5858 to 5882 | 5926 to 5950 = 0.95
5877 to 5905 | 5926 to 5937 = 1.06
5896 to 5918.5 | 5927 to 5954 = 1.04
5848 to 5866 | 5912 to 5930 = 0.95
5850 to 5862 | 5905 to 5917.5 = 0.98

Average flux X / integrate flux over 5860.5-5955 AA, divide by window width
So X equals 25.4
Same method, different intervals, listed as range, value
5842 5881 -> 26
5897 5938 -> 24.7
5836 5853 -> 24.9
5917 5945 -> 25.4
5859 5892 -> 26.5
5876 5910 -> 25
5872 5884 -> 26.2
